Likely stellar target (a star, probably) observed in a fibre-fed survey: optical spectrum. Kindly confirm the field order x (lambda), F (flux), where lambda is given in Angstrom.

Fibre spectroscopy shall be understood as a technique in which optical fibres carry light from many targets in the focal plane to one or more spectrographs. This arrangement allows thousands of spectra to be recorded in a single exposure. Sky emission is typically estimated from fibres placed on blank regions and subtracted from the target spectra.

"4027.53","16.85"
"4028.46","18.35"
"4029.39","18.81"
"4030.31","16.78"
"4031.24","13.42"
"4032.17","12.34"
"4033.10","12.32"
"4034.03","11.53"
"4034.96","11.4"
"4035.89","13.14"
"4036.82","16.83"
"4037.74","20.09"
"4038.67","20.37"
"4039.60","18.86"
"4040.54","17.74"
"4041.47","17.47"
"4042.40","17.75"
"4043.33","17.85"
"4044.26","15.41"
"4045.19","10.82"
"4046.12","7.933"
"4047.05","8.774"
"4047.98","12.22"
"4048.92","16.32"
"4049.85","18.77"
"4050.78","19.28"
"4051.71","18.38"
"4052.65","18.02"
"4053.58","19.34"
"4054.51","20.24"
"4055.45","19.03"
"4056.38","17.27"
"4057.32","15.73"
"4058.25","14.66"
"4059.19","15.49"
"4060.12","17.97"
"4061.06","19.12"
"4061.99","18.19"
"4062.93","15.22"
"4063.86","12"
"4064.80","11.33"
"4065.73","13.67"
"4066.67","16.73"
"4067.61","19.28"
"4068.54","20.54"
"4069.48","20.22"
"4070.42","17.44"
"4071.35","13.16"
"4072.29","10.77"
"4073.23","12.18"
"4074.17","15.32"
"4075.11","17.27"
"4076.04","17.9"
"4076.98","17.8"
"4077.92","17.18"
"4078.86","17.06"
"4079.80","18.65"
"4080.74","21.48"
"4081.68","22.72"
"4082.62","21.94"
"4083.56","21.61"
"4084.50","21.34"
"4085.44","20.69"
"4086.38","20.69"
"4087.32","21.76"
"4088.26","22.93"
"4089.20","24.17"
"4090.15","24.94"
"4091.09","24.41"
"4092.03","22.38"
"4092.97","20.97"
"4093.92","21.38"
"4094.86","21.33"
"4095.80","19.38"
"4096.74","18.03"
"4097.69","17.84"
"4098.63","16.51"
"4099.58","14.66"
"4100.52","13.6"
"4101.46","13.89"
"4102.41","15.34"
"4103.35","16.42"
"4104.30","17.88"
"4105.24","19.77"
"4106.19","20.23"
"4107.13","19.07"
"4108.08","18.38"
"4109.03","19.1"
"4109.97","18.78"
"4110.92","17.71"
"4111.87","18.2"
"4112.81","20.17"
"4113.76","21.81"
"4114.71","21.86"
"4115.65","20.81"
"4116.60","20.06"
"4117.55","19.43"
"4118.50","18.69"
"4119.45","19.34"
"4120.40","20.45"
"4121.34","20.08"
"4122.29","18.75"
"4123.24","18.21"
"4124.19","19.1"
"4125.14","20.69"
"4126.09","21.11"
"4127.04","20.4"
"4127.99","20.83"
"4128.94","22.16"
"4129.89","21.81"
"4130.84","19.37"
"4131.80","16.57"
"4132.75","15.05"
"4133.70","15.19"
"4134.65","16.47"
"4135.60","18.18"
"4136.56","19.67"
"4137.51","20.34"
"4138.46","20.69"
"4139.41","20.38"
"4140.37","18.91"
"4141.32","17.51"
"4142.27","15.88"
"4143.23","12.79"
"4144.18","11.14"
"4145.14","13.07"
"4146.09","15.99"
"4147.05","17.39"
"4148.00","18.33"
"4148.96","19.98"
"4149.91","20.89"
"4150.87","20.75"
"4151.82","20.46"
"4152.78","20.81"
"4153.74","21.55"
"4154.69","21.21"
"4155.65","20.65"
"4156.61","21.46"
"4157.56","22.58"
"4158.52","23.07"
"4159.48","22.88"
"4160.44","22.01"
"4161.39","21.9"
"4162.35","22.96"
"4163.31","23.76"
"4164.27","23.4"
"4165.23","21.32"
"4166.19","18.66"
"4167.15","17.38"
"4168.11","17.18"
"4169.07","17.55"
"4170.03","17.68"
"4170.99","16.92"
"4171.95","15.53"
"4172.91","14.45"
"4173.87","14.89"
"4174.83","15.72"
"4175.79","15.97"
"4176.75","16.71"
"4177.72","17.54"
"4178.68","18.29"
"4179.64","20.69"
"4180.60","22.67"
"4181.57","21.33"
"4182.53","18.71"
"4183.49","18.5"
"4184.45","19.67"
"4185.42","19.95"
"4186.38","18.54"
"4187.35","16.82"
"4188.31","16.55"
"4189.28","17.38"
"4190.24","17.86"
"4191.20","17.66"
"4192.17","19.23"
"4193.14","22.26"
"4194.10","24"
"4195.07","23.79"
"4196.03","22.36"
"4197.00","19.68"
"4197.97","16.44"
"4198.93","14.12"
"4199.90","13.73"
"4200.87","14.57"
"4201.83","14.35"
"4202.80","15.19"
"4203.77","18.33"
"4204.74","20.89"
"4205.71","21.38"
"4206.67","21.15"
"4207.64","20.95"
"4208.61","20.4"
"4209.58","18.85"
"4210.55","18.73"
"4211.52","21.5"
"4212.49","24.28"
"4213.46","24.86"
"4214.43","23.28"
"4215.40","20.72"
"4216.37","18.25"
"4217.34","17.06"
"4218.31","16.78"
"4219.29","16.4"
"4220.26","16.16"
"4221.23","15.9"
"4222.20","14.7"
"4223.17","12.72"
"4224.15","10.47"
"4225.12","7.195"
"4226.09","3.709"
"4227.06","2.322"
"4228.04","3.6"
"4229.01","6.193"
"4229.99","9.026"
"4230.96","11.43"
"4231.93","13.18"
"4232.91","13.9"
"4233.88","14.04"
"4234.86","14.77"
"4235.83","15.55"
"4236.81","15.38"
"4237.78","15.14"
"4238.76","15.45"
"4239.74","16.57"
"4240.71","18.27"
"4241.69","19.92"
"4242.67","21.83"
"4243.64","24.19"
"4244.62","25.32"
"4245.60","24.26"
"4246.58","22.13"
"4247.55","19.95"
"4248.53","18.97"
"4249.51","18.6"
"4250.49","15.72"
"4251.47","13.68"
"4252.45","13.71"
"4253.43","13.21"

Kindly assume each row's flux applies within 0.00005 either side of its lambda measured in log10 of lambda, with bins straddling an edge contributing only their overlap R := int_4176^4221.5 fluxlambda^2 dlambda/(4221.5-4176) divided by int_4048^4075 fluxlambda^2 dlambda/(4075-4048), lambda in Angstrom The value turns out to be 1.23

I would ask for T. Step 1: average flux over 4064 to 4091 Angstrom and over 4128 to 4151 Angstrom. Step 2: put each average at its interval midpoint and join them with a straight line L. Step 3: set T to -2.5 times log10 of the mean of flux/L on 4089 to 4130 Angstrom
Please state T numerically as -0.07 mag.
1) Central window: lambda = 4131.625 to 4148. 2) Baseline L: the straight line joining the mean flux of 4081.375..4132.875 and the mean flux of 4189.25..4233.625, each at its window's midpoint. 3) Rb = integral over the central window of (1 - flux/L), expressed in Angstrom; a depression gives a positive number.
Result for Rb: 1.6 Angstrom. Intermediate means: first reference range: 19.7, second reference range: 16.4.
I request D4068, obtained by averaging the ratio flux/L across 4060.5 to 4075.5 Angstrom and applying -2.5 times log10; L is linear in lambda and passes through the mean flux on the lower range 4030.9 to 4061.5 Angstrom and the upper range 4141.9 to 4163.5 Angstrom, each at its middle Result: 0.061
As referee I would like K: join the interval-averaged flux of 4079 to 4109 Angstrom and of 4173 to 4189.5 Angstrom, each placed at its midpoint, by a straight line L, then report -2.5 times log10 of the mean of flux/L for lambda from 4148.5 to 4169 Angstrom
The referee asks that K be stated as -0.14 mag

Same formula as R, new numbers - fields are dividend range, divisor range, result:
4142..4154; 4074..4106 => 0.93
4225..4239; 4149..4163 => 0.52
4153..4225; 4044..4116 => 1.11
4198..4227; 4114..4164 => 0.90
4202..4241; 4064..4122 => 0.88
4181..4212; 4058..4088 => 1.14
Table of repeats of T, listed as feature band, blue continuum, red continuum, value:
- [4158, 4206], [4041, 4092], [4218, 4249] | -0.20 mag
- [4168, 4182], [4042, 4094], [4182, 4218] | 0.08 mag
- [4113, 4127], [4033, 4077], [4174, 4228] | -0.20 mag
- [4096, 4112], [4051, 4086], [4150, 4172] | 0.08 mag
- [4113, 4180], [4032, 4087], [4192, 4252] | -0.13 mag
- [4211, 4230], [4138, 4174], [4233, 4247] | 0.29 mag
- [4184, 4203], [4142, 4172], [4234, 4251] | 0.05 mag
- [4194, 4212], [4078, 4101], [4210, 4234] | -0.24 mag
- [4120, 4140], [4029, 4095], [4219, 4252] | -0.17 mag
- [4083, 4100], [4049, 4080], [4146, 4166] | -0.16 mag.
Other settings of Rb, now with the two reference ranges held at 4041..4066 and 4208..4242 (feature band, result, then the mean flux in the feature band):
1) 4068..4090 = -4.5 Angstrom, 19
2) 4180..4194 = -3.7 Angstrom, 19.2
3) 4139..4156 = -3.0 Angstrom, 18.2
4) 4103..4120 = -4.1 Angstrom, 19.3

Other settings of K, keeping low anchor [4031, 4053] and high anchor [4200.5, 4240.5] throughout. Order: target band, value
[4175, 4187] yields -0.22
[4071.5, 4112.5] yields -0.22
